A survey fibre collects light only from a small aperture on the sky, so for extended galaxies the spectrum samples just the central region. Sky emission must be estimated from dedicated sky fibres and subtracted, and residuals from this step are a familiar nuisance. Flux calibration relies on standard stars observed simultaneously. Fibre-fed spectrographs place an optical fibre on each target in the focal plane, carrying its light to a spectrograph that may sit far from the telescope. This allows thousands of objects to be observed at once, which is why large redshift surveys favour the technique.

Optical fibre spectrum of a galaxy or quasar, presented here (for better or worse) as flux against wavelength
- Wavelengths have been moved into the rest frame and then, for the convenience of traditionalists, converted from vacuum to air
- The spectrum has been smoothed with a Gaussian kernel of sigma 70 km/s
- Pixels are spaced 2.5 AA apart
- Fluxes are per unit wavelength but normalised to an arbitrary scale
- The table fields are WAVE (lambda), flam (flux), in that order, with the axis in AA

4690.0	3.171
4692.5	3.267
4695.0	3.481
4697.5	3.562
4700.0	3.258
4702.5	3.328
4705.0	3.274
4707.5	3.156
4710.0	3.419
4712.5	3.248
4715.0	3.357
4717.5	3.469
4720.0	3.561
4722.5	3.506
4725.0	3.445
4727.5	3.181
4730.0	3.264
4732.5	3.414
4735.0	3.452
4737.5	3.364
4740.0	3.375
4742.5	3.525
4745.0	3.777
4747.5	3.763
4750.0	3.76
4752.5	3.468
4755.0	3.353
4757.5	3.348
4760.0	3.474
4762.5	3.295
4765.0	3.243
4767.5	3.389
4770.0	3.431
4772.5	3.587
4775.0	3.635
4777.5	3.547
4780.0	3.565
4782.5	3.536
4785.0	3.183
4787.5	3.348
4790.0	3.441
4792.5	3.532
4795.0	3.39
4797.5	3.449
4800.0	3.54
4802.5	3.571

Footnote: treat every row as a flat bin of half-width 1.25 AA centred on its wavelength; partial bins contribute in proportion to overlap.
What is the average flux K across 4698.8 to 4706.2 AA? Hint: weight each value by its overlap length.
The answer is 3.29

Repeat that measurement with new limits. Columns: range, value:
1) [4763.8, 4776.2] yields 3.46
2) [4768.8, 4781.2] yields 3.55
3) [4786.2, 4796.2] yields 3.43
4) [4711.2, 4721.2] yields 3.41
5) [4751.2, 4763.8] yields 3.39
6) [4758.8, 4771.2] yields 3.37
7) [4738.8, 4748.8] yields 3.61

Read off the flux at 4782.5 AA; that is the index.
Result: 3.536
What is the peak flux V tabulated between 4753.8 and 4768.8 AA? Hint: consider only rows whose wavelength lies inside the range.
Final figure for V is 3.474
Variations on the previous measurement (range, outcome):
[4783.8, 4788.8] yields 3.348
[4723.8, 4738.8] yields 3.452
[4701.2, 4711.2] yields 3.419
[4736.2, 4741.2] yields 3.375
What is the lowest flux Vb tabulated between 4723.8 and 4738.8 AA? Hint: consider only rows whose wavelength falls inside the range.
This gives 3.181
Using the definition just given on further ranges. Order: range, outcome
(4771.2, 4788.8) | 3.183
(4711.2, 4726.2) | 3.248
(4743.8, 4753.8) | 3.468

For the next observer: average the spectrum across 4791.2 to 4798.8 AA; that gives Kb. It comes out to 3.46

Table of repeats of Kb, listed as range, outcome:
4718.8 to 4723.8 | 3.53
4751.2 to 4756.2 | 3.41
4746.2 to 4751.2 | 3.76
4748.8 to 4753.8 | 3.61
